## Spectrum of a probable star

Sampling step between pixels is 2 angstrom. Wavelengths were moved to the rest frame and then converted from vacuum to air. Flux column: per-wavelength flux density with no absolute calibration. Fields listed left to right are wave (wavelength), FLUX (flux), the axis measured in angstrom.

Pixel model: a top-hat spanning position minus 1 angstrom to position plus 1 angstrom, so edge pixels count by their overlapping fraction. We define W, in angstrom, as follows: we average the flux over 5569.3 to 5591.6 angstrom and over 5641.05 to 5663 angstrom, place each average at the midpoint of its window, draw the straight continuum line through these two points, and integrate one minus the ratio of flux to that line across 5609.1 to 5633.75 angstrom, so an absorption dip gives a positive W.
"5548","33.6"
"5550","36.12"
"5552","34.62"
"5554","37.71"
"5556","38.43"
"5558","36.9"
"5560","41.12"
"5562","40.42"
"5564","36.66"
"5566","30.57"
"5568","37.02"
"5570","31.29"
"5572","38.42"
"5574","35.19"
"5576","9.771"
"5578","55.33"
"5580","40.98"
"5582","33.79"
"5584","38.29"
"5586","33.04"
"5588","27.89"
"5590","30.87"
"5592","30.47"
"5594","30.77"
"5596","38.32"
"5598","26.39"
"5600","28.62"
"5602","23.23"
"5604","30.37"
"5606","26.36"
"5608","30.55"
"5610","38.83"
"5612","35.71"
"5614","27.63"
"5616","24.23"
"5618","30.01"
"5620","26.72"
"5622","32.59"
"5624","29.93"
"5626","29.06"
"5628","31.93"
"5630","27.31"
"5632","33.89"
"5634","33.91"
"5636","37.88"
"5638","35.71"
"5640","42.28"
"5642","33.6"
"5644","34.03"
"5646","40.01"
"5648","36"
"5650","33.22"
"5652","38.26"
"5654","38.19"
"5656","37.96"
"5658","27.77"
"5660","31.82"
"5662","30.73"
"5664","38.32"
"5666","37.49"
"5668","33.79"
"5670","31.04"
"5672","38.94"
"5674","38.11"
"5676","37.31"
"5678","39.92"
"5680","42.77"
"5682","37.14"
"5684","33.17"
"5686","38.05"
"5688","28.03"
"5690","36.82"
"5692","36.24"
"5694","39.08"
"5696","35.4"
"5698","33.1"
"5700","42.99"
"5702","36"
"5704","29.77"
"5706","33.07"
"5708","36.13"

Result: 2.64 angstrom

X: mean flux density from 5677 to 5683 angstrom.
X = 39.9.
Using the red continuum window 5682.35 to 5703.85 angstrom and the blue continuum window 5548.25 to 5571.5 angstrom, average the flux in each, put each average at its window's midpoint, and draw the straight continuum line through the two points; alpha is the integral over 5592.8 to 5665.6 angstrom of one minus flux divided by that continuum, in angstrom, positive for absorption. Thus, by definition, 6.9 angstrom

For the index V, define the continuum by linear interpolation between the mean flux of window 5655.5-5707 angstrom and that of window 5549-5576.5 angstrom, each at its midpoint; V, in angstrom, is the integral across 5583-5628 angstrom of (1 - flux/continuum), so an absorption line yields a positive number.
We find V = 6.1 angstrom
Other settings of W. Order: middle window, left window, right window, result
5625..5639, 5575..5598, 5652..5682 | 0.84 angstrom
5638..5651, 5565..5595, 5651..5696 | -0.46 angstrom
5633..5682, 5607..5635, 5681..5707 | -4.67 angstrom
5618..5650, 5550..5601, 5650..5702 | 1.71 angstrom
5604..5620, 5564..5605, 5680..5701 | 1.60 angstrom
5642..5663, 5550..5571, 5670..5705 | 1.00 angstrom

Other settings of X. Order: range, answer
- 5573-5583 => 35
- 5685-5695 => 35.6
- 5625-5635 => 31.2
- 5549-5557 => 36.7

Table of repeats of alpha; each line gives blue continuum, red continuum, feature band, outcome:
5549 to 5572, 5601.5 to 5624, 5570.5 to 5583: -0.4 angstrom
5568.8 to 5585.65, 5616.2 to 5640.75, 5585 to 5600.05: 1.5 angstrom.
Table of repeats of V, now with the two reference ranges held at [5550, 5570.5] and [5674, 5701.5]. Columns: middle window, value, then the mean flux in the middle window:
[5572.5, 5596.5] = 1.9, 33.7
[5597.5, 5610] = 2.8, 28.5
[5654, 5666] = 0.9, 34.1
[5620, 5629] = 1.6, 30.4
